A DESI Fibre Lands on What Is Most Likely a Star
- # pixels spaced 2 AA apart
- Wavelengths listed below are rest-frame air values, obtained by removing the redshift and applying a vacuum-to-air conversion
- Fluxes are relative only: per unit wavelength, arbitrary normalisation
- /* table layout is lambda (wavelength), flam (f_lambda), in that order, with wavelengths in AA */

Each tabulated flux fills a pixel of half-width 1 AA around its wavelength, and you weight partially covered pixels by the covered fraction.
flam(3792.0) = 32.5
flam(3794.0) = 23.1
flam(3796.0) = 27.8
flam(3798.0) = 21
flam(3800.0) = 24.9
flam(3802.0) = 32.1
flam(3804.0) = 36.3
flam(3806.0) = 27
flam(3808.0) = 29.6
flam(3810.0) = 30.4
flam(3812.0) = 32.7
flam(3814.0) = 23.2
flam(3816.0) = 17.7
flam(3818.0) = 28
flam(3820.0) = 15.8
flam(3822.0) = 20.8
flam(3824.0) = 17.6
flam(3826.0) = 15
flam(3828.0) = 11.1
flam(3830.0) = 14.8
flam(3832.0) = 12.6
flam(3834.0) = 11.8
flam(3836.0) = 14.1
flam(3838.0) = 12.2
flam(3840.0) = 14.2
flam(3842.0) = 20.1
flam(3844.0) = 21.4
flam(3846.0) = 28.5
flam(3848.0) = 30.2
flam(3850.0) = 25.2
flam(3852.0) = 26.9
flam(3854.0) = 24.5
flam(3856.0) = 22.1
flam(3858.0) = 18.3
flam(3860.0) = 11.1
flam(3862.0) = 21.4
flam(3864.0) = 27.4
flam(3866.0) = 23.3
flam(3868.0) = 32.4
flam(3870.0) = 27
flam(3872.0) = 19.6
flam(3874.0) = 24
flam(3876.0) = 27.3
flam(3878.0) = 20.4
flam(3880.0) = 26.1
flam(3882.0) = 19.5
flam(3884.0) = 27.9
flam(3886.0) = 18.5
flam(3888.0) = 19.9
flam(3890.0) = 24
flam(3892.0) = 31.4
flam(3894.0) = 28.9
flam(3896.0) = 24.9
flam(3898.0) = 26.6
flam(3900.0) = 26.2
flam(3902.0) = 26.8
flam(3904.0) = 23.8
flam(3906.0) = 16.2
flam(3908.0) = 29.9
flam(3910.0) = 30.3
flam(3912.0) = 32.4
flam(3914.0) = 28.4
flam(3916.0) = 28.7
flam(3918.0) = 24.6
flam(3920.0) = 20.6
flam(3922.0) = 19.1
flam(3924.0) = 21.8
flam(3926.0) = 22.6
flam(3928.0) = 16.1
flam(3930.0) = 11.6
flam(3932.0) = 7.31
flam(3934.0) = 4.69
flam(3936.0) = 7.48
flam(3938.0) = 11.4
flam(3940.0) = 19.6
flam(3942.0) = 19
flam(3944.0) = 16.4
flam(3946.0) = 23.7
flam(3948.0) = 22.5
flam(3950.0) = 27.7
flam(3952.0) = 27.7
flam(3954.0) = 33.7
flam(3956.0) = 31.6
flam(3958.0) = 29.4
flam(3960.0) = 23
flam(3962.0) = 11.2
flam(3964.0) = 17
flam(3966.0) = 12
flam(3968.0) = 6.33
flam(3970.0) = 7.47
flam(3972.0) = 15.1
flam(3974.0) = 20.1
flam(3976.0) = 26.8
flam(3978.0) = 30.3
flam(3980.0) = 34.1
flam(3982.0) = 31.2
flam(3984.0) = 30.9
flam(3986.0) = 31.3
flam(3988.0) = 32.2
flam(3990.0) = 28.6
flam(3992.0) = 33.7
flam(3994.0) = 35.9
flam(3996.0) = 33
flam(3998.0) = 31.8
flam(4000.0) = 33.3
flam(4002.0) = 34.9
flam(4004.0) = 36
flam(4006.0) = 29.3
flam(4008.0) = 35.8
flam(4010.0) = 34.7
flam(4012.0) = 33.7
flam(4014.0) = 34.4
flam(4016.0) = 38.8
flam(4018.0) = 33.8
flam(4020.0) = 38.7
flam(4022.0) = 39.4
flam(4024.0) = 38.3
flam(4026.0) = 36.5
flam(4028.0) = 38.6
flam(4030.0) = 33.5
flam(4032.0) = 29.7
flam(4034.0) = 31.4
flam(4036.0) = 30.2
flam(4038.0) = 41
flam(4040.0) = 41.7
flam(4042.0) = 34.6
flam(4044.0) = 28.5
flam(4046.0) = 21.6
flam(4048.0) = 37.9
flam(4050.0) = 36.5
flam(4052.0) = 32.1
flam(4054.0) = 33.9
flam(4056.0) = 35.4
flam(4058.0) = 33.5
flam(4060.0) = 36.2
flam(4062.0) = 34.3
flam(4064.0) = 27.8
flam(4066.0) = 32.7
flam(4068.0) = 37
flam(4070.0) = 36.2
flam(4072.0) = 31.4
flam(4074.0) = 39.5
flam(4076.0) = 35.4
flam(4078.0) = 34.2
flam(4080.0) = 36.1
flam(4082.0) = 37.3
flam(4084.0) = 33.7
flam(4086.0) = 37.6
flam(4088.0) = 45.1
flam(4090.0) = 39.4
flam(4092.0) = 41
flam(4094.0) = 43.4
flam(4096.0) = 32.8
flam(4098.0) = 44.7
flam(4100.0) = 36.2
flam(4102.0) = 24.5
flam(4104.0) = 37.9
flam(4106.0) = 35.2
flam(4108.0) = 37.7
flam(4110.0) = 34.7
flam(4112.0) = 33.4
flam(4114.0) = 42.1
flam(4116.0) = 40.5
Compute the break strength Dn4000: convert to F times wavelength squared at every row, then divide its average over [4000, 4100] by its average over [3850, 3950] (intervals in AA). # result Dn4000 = 1.73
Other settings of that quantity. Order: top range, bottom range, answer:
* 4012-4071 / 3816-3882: 1.84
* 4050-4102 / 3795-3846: 1.92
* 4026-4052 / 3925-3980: 1.87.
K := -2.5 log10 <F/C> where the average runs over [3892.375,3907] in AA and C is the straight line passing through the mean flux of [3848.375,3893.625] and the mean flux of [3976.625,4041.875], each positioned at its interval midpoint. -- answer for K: 0.03 mag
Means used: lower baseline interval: 23.7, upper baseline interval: 34.2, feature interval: 25.1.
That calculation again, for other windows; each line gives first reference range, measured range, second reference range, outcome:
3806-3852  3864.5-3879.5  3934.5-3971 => -0.237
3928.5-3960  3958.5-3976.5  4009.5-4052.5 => 0.459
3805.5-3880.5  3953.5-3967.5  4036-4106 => 0.310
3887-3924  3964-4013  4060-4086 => 0.086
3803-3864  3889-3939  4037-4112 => 0.181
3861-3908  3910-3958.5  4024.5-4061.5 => 0.282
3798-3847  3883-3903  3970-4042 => 0.010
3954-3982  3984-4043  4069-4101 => -0.248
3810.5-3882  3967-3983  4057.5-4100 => 0.361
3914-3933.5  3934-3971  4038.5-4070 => 0.185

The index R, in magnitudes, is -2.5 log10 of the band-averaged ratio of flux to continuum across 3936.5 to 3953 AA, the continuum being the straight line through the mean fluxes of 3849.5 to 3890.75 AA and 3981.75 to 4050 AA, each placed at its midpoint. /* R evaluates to 0.365 mag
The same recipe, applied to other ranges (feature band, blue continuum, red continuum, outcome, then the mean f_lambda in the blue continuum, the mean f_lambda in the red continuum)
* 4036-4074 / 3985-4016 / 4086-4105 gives 0.07 mag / 33.4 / 38.3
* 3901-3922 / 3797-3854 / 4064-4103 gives 0.04 mag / 22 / 36.5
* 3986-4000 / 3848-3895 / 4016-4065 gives -0.03 mag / 23.9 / 34.5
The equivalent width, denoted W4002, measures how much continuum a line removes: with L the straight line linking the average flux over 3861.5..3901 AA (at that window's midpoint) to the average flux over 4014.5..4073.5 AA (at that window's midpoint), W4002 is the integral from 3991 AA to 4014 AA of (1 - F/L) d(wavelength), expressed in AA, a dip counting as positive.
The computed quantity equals -1.3 AA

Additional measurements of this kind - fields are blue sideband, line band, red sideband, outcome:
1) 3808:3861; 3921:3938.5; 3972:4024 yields 8.77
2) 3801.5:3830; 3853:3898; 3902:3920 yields 3.04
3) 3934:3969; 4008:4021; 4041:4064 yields -3.64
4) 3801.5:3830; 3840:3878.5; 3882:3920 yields 1.84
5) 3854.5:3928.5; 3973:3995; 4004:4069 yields 0.19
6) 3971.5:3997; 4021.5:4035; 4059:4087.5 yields -1.17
